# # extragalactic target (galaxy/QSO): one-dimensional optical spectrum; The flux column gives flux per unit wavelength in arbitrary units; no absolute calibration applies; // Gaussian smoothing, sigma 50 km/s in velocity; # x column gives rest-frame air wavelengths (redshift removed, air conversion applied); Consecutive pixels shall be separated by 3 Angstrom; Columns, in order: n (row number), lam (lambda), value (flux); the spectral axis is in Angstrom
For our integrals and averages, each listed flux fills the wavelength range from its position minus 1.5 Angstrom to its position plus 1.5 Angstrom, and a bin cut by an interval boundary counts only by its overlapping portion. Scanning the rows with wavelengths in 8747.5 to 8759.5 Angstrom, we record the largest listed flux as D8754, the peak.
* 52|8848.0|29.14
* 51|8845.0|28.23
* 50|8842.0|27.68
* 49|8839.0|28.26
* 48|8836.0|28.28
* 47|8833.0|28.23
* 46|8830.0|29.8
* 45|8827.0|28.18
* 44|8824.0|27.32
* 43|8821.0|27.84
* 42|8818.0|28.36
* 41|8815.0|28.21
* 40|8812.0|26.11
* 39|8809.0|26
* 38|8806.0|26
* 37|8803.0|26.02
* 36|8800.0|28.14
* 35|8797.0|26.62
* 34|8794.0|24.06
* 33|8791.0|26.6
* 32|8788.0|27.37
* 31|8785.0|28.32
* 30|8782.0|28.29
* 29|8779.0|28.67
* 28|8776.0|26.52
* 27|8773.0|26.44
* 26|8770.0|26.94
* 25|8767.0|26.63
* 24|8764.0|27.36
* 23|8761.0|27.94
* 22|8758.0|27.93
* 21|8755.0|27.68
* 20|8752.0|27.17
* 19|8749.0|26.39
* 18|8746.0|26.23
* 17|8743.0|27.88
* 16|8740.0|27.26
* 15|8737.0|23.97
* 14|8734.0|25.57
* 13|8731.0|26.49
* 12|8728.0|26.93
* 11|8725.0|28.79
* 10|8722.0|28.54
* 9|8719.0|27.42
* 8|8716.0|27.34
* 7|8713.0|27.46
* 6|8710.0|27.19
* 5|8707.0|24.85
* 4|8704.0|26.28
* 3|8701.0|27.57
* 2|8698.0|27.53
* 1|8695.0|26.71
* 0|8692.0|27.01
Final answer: 27.93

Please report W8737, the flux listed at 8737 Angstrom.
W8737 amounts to 23.97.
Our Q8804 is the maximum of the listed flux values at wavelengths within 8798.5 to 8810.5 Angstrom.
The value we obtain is 28.14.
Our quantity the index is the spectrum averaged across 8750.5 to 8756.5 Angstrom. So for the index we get 27.4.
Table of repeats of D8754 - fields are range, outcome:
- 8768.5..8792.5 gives 28.67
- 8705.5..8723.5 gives 28.54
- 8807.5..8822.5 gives 28.36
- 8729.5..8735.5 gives 26.49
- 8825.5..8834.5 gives 29.8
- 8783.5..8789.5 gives 28.32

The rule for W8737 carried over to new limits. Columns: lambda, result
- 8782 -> 28.29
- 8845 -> 28.23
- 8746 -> 26.23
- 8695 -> 26.71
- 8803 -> 26.02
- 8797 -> 26.62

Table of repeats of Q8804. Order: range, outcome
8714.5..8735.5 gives 28.79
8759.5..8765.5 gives 27.94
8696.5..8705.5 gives 27.57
